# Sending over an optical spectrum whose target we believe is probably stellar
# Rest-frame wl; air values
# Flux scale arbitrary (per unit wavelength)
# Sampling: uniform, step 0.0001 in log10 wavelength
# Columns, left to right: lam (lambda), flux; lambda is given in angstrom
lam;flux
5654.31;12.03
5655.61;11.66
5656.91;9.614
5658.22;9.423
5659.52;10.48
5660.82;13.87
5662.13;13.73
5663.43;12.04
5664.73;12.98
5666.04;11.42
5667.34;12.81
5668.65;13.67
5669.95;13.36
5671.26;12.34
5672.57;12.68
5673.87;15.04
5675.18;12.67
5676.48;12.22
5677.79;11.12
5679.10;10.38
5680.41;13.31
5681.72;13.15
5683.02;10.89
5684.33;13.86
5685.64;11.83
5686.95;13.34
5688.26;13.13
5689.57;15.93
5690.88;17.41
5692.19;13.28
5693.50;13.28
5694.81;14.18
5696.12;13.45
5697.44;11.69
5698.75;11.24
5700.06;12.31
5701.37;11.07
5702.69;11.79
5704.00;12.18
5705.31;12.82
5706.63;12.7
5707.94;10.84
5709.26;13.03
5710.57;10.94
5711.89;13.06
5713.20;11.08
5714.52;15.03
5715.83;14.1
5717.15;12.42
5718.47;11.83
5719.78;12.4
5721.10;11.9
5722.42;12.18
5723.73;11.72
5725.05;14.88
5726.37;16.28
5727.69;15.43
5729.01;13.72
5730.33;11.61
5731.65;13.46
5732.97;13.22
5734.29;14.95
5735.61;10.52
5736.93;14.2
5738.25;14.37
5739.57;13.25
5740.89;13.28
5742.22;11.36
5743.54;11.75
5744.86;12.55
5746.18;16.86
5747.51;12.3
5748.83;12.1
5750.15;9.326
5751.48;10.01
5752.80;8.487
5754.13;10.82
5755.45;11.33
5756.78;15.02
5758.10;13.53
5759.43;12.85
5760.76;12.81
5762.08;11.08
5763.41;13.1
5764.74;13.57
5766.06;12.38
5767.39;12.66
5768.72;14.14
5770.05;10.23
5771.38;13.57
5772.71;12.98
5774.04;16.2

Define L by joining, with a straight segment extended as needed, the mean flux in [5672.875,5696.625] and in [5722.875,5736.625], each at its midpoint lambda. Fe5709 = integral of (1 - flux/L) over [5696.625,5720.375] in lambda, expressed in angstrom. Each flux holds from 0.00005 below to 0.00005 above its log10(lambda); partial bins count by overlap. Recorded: 2.1 angstrom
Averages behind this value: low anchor 13.2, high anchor 13.6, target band 12.3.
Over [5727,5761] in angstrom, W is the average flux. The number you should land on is 12.7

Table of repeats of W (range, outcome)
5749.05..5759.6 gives 11.4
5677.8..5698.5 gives 13.2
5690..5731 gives 12.9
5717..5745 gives 13.1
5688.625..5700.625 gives 13.6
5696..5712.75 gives 12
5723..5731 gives 13.9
